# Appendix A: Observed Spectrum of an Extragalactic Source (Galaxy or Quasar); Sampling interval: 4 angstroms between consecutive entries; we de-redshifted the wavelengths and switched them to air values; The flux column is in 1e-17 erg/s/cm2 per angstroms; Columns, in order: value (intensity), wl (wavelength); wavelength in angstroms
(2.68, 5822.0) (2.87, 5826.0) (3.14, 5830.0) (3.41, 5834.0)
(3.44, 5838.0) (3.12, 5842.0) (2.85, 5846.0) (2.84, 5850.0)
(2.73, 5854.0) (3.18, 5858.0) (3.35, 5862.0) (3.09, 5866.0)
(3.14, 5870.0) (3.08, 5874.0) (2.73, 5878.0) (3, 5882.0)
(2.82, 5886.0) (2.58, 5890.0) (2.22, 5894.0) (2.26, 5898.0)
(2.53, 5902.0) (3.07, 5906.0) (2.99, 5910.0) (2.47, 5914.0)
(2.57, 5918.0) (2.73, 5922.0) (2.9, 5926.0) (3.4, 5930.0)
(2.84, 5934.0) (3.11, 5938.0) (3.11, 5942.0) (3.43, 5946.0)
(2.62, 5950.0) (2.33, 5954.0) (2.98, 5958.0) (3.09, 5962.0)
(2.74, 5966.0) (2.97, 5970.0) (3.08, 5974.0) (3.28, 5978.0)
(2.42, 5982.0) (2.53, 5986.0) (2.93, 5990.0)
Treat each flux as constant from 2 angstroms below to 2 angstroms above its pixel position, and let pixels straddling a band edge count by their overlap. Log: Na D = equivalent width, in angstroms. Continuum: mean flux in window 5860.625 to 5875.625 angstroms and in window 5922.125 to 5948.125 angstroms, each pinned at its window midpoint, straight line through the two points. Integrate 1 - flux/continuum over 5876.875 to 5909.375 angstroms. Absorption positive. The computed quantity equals 4.9 angstroms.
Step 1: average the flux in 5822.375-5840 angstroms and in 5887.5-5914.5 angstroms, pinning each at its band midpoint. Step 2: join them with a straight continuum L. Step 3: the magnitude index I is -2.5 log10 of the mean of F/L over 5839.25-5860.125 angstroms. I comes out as 0.02 mag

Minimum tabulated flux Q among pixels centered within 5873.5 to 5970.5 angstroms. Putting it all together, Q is 2.22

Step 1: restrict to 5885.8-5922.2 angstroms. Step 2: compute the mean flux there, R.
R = 2.61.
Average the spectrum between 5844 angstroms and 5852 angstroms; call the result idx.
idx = 2.84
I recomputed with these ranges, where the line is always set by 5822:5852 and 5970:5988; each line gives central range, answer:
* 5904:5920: 0.07 mag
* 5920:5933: -0.03 mag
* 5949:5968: 0.04 mag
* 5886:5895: 0.19 mag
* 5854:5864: -0.04 mag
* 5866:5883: 0.00 mag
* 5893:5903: 0.26 mag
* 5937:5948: -0.12 mag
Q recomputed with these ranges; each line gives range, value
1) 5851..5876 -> 2.73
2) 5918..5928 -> 2.57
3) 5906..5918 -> 2.47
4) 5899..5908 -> 2.53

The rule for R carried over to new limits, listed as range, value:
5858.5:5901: 2.83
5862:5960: 2.84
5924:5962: 2.98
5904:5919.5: 2.78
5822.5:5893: 3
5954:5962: 2.85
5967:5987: 2.87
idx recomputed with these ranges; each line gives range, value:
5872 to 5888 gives 2.91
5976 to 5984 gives 2.85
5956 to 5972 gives 2.95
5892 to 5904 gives 2.34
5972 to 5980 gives 3.18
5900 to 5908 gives 2.8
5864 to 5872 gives 3.12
